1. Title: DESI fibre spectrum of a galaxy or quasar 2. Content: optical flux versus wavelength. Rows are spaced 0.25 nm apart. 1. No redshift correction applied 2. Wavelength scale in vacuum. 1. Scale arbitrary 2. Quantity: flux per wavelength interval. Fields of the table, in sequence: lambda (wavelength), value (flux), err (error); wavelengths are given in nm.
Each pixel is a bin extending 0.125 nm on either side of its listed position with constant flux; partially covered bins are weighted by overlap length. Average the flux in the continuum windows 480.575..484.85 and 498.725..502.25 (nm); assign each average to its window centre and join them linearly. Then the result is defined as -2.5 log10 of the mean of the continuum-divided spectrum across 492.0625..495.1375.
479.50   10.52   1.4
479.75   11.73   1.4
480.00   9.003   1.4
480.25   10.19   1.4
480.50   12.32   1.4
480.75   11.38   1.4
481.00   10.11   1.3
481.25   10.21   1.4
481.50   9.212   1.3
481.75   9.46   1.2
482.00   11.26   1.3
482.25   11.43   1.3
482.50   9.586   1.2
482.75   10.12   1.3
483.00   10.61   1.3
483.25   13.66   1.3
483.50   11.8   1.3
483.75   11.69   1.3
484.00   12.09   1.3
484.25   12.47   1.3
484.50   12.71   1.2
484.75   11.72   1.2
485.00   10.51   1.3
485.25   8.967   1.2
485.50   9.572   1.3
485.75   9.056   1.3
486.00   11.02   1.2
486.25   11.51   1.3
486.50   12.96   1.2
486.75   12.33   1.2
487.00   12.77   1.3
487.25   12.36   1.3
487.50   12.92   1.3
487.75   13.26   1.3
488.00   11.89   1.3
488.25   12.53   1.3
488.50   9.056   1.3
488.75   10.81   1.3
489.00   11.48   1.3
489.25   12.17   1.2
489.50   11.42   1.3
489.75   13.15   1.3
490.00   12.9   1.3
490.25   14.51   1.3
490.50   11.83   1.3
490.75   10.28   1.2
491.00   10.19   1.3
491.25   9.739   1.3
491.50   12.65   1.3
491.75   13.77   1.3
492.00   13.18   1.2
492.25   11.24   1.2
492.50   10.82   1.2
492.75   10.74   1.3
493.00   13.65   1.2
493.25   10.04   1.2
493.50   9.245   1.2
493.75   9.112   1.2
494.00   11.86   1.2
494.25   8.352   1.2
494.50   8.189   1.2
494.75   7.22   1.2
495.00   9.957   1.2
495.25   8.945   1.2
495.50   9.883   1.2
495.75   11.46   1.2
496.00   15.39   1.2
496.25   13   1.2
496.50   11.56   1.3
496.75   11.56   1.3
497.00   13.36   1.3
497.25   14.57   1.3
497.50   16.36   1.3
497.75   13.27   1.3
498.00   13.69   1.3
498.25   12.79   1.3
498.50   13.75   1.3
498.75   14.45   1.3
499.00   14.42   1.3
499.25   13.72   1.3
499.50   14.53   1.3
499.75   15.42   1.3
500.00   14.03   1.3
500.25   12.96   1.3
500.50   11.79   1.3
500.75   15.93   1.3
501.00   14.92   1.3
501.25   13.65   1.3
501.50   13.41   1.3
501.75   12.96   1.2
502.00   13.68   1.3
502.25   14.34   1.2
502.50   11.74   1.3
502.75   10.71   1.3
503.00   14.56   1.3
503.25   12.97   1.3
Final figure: 0.26 mag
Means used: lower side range 11.2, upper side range 14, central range 10.1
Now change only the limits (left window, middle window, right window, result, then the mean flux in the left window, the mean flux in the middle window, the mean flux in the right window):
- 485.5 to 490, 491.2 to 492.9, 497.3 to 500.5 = 0.07 mag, 11.8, 11.9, 14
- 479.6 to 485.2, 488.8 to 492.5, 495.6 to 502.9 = 0.03 mag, 11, 12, 13.6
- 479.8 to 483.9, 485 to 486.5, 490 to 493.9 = 0.07 mag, 10.8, 10.3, 11.5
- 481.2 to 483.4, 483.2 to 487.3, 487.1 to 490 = -0.03 mag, 10.6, 11.5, 12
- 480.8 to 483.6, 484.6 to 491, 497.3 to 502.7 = 0.01 mag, 10.7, 11.6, 13.9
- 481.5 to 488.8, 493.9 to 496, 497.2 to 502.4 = 0.32 mag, 11.4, 9.81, 14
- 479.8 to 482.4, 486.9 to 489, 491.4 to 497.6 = -0.09 mag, 10.5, 11.9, 11.4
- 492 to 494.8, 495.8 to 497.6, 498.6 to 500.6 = -0.11 mag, 10.3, 13.6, 13.9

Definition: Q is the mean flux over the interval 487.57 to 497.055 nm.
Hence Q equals 11.3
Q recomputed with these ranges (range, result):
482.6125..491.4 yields 11.6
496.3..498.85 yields 13.5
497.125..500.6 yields 14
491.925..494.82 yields 10.3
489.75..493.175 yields 12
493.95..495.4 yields 8.96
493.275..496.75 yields 10.4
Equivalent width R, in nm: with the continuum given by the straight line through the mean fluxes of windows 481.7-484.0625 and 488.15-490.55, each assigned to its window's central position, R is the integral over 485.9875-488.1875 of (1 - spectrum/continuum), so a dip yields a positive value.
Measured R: -0.131 nm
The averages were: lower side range 11.2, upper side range 12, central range 12.4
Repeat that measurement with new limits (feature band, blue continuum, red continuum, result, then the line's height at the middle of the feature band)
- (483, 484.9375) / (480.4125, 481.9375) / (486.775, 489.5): -0.195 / 11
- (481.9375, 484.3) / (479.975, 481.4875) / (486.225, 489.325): -0.086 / 11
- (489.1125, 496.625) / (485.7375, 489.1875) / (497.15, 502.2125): 0.906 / 12.8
